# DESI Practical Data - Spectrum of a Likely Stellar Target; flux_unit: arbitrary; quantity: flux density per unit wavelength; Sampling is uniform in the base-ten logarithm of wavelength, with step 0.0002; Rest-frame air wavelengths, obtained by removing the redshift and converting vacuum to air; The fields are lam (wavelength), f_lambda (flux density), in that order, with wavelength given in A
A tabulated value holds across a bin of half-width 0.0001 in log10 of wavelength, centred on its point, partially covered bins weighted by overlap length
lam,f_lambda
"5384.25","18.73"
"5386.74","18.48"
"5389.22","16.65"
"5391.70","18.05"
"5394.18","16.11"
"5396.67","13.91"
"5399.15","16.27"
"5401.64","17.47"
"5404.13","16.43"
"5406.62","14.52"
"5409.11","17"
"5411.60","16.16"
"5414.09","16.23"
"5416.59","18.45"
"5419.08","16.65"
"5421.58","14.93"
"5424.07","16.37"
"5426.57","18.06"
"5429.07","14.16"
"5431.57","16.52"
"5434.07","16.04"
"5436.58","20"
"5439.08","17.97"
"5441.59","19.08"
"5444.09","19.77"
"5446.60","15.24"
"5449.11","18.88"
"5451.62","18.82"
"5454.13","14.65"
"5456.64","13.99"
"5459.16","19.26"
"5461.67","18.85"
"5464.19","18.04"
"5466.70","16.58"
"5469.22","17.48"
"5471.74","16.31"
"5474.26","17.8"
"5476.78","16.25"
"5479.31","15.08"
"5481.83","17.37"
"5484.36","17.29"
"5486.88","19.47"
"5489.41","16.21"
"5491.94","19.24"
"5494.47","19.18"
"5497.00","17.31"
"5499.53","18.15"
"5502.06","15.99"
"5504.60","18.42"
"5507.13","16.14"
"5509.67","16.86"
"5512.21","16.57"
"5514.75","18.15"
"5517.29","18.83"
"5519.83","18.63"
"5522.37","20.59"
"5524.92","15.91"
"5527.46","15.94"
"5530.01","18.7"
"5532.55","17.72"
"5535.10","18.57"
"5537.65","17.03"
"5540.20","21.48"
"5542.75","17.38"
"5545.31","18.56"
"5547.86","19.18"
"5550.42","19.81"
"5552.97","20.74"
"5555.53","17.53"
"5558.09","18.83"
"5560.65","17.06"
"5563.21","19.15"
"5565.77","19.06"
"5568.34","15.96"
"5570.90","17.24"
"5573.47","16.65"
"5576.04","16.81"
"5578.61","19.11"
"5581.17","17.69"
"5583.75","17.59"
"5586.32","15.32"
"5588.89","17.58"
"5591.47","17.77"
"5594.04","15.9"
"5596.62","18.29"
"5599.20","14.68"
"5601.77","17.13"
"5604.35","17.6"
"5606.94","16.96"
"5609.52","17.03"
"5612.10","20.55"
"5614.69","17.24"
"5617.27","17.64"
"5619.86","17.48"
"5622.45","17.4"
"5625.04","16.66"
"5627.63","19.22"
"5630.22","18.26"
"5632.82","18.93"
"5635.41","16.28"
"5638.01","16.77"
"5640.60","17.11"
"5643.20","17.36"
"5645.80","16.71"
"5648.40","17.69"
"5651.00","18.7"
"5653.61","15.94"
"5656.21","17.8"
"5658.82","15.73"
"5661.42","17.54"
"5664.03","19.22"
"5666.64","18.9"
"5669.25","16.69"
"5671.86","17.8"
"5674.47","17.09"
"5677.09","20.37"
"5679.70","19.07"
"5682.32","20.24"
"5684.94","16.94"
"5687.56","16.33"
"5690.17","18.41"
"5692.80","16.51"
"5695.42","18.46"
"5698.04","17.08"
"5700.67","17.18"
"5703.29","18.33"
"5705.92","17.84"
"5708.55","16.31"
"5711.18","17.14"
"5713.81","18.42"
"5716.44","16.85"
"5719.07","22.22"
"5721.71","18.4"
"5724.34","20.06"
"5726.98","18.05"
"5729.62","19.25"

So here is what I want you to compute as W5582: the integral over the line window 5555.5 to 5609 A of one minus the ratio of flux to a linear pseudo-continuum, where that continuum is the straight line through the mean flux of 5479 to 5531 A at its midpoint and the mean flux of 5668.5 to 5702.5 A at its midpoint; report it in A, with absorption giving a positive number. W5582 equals 1.3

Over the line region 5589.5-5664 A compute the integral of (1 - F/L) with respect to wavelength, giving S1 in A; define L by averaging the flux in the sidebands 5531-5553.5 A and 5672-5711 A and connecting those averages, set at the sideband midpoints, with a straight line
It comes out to 3.6 A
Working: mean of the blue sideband 18.9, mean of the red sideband 17.8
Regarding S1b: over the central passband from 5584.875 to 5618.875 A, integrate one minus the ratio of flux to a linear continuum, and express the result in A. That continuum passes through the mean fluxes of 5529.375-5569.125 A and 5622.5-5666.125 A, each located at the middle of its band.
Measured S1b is 1.46 A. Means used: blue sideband 18.6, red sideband 17.5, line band 17.2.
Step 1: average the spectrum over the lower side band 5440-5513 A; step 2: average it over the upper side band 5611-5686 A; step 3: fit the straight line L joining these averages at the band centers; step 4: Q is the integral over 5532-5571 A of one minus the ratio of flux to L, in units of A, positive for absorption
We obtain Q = -2.0 A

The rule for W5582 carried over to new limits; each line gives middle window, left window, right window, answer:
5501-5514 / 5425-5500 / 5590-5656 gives 0.4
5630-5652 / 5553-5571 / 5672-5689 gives 0.9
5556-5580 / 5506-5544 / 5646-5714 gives 0.1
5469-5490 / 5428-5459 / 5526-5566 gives 0.7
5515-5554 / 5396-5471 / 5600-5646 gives -2.9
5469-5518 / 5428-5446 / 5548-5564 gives 2.2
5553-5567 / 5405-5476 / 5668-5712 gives -0.9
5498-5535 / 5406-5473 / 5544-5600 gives -0.4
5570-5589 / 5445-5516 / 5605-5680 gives 0.3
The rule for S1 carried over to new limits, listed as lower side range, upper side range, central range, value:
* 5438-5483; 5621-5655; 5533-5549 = -1.17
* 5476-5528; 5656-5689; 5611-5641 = 0.11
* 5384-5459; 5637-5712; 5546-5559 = -1.46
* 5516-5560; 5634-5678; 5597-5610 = 0.86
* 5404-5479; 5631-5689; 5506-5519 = -0.10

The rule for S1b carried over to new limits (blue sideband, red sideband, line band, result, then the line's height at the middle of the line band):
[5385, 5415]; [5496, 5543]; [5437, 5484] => -0.53 A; 17.2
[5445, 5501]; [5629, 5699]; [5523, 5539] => -0.01 A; 17.5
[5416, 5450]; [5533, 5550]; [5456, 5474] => 0.33 A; 17.7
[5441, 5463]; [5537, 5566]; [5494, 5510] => 0.73 A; 18.2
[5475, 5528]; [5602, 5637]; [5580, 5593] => 0.39 A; 17.7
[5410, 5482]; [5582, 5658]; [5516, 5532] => -0.83 A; 17.2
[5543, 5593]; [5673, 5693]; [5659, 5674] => 0.30 A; 18.2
